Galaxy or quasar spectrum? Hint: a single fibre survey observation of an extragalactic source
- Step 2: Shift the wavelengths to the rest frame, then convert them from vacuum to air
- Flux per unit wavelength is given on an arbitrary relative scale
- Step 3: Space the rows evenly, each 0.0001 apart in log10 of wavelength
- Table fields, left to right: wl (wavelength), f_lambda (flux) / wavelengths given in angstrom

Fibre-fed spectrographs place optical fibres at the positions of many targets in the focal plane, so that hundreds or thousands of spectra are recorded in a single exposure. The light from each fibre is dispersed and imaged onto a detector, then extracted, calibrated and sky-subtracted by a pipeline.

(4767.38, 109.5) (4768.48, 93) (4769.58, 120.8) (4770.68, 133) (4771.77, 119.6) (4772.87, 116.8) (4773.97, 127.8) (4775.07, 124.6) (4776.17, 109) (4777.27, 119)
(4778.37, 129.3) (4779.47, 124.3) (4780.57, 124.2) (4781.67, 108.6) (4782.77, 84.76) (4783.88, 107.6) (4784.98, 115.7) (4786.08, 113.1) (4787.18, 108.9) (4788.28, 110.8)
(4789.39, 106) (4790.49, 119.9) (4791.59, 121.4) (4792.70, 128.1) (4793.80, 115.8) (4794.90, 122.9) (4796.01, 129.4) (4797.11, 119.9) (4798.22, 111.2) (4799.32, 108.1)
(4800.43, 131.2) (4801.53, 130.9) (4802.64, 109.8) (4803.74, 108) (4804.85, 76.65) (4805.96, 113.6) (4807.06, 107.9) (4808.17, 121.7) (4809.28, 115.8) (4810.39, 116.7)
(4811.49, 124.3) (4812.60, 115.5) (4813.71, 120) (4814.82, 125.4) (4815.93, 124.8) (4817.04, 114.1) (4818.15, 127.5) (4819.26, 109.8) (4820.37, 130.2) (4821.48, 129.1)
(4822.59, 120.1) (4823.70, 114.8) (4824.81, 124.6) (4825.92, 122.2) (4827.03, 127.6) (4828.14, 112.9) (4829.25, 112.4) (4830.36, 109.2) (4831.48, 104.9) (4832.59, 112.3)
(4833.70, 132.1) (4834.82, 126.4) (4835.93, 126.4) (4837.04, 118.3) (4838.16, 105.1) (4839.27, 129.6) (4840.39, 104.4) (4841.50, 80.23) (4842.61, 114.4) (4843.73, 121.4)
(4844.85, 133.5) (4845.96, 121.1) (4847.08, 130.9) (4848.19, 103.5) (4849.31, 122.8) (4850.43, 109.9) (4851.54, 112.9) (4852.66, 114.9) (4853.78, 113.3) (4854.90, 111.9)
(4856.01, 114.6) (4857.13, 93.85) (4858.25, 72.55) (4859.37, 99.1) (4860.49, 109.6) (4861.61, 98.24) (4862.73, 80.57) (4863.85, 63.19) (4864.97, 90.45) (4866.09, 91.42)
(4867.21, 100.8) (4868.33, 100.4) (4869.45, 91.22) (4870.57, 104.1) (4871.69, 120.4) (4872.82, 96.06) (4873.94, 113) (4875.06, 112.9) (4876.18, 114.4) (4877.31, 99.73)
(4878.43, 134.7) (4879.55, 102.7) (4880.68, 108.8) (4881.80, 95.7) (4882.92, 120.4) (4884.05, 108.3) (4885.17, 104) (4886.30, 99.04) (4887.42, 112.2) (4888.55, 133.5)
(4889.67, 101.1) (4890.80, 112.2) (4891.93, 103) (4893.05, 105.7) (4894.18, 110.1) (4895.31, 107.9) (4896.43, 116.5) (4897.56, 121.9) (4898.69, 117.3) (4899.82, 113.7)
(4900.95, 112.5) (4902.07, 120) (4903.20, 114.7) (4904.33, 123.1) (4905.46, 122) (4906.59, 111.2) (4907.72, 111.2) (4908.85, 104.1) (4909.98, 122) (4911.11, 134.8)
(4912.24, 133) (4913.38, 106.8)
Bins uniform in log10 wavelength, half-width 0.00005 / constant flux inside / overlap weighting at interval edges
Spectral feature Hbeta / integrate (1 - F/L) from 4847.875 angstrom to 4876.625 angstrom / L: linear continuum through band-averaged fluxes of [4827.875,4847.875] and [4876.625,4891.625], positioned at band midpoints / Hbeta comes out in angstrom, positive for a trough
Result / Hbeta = 2.8 angstrom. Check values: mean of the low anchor 116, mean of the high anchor 110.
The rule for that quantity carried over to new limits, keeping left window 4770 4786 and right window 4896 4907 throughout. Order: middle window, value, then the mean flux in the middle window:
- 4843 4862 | 1.0 angstrom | 111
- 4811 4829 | -0.6 angstrom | 121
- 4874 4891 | 1.0 angstrom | 111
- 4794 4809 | 0.3 angstrom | 115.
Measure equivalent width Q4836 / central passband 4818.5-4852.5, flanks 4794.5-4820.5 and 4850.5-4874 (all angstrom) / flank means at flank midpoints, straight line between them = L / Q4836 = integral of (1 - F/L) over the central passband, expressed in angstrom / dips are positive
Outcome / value -3.0 angstrom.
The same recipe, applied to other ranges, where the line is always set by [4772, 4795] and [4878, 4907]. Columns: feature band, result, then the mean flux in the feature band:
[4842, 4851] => -0.42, 119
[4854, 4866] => 2.09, 93.9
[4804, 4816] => 0.11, 114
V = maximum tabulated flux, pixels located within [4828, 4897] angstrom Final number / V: 134.7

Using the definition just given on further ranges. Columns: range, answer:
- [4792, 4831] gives 131.2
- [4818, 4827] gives 130.2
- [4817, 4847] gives 133.5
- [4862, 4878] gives 120.4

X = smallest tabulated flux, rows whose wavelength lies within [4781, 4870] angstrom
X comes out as 63.19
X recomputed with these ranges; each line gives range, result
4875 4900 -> 95.7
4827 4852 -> 80.23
